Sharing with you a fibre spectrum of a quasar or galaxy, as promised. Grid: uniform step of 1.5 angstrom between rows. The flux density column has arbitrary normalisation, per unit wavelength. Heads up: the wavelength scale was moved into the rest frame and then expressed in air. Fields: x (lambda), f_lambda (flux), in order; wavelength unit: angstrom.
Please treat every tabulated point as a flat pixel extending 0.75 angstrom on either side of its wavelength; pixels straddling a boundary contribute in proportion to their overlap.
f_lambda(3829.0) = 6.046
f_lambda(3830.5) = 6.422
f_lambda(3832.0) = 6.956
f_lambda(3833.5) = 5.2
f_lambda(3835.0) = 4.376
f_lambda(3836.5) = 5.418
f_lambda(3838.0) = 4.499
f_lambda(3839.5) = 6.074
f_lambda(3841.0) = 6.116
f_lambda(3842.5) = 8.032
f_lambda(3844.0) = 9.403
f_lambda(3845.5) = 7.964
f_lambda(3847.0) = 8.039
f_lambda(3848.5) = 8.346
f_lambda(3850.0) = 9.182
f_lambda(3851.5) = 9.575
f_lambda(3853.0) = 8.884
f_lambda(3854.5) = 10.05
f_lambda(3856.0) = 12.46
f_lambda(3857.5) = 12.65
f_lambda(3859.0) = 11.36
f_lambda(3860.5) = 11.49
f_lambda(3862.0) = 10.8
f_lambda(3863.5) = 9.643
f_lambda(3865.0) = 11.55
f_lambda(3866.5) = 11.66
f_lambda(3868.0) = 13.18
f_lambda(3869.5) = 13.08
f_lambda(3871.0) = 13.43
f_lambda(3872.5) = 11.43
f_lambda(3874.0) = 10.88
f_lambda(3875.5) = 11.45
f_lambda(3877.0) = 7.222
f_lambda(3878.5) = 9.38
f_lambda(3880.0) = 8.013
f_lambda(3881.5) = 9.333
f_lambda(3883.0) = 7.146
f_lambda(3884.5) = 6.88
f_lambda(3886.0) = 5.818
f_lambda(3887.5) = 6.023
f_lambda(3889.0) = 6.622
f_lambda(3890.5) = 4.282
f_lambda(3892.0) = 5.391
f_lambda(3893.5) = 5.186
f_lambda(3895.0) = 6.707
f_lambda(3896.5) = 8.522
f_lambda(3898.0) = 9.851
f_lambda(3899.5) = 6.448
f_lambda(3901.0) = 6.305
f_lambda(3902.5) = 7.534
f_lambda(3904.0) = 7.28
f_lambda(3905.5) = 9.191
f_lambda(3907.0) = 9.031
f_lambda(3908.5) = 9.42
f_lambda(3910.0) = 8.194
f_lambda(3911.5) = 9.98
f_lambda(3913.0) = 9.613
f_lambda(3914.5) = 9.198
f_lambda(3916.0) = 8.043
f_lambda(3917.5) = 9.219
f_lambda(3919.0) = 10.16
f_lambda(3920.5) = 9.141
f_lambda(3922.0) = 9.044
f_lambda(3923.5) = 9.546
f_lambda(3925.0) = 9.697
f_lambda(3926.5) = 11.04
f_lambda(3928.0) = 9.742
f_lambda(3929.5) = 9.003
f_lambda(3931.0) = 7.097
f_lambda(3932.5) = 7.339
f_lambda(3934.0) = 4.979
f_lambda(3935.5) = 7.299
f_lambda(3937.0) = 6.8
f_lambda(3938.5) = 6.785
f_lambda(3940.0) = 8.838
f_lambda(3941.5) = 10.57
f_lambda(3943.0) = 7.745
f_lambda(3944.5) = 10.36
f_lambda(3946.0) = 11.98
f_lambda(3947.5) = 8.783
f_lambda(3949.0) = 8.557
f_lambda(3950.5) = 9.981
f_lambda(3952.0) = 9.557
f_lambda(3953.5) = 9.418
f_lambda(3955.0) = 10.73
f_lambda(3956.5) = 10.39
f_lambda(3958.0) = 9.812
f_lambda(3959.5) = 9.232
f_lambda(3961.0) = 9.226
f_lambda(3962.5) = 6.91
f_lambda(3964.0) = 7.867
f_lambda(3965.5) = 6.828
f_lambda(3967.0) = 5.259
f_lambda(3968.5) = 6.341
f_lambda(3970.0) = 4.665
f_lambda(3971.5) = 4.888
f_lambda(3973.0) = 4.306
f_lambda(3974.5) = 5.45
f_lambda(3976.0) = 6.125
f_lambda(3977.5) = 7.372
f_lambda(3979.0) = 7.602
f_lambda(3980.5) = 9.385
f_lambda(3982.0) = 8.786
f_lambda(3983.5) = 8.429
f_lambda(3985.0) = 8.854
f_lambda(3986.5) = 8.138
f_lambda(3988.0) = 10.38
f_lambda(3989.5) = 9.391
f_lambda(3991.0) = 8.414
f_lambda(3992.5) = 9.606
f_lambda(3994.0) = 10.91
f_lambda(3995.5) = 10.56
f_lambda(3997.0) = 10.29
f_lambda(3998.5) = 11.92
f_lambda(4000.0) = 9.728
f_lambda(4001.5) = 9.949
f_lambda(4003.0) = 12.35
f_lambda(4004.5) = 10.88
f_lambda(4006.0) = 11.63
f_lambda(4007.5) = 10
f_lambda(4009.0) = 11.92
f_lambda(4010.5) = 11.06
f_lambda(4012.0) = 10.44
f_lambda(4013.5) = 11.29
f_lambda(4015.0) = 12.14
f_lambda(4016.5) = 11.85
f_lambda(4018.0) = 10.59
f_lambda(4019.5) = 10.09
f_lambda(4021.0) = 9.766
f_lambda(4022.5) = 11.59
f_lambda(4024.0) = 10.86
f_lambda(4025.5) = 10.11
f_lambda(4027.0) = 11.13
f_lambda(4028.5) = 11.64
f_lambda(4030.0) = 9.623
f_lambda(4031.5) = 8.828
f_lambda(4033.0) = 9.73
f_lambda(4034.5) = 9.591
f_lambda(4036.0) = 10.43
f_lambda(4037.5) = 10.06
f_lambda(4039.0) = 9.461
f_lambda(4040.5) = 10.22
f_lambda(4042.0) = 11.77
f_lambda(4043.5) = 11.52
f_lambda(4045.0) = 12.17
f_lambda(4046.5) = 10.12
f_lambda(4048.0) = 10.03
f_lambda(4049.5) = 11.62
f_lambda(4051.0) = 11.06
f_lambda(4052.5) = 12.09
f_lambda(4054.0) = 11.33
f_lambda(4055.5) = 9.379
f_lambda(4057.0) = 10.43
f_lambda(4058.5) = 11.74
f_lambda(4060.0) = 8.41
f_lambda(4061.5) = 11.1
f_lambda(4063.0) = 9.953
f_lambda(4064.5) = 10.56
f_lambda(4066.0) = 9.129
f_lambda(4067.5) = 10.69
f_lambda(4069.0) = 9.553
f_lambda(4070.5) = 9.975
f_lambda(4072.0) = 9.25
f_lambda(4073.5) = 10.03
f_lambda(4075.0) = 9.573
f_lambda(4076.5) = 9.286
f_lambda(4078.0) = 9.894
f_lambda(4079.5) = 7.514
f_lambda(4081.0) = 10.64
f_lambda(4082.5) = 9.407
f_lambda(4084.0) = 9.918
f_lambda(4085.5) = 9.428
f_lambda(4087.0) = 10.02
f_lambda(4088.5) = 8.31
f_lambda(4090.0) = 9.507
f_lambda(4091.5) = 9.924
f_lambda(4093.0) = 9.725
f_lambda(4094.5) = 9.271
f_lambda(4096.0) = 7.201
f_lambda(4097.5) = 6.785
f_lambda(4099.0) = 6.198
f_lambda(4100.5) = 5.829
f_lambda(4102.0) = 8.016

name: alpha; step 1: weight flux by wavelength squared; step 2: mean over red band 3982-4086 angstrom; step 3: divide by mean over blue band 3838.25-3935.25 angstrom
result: 1.3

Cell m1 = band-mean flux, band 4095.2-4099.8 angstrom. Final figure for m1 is 6.75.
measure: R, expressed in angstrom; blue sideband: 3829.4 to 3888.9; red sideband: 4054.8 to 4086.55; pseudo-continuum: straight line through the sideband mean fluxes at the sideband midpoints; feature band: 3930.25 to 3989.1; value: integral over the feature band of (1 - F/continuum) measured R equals 8.20 angstrom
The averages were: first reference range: 8.92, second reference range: 9.81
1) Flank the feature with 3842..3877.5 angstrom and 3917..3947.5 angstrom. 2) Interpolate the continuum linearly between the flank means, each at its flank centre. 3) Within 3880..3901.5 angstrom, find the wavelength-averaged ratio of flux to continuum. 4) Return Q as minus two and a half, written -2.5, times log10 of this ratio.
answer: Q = 0.40 mag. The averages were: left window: 10.5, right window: 8.82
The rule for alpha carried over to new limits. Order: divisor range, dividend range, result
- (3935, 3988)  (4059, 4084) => 1.26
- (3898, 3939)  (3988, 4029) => 1.33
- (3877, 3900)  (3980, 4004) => 1.47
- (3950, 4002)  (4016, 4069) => 1.28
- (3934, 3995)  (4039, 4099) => 1.26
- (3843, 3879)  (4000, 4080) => 1.09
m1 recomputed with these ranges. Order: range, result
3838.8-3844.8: 7.42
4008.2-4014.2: 11.2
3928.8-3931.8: 8.02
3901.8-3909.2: 8.49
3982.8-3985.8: 8.64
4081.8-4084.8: 9.66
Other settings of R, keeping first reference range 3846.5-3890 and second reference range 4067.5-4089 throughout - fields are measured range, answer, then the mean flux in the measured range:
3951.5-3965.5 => 0.9 angstrom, 9.1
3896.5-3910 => 2.2 angstrom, 8.16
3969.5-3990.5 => 4.8 angstrom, 7.46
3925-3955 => 2.8 angstrom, 8.8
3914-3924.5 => 0.6 angstrom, 9.2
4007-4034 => -3.0 angstrom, 10.7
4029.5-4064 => -3.2 angstrom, 10.5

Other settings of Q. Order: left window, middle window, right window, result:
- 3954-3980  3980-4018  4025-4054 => -0.18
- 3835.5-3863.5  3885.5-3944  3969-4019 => 0.14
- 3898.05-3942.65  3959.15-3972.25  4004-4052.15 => 0.37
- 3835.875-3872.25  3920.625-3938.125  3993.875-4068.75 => 0.21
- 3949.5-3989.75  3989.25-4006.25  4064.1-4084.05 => -0.24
